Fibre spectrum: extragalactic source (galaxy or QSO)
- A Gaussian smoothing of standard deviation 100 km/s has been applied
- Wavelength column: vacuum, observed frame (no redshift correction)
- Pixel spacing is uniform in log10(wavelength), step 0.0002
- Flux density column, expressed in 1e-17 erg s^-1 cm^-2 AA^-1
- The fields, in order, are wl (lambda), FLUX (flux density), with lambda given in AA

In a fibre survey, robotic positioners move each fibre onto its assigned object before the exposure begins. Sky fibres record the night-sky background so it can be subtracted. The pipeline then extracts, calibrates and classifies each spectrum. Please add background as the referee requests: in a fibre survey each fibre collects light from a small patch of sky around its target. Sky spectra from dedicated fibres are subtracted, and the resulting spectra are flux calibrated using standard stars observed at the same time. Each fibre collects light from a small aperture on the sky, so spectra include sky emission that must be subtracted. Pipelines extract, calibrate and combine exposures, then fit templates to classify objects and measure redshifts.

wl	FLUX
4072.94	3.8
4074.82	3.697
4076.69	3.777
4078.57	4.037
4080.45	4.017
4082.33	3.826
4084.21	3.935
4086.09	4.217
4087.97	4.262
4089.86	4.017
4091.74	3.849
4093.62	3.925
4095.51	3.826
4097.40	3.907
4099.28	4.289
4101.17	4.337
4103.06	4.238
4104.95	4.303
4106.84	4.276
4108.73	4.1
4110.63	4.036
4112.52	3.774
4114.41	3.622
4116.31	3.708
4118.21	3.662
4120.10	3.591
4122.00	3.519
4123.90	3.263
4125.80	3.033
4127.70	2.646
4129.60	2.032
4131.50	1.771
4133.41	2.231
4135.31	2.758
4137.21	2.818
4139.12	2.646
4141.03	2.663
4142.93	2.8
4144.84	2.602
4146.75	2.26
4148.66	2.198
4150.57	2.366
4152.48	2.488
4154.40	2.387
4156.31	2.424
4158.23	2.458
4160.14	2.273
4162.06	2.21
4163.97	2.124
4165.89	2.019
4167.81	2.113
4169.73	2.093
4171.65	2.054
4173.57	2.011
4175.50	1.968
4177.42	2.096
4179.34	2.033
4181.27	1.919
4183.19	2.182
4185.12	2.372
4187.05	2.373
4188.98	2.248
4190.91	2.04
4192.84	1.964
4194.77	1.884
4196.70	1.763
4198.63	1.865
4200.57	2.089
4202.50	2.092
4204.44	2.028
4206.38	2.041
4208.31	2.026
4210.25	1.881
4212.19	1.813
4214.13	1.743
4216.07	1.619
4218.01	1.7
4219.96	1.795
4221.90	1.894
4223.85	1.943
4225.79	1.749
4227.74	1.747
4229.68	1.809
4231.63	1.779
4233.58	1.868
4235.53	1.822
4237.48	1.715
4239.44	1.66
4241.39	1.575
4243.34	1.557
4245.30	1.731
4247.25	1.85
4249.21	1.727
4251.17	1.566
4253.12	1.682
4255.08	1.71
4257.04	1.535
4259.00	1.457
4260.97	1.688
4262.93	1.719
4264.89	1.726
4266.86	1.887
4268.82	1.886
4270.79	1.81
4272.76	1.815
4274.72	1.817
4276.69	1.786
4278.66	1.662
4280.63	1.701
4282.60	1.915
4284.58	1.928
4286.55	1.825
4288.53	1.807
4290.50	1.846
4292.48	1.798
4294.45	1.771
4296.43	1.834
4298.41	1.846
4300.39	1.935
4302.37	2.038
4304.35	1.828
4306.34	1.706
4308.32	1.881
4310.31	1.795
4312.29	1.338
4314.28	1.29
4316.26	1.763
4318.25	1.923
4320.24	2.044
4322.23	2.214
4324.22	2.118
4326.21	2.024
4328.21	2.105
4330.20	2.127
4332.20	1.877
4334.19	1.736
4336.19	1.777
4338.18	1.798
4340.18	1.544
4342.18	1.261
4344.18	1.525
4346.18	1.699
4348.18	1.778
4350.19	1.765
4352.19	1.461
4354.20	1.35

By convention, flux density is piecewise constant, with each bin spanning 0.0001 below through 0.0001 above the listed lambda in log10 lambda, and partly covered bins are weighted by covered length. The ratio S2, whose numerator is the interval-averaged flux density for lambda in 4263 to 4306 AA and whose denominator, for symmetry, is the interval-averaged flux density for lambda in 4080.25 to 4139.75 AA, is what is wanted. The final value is 0.51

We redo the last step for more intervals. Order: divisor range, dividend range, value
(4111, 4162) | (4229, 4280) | 0.62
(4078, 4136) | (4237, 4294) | 0.48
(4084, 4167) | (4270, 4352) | 0.57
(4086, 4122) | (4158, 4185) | 0.53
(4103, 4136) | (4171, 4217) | 0.60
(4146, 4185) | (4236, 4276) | 0.78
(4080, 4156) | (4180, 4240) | 0.57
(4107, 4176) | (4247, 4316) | 0.65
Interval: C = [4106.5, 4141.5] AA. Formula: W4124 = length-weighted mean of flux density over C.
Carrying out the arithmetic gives 3.15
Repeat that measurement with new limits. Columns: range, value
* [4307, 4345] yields 1.8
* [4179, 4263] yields 1.85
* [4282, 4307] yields 1.85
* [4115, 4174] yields 2.57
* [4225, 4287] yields 1.74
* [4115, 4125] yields 3.54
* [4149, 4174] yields 2.24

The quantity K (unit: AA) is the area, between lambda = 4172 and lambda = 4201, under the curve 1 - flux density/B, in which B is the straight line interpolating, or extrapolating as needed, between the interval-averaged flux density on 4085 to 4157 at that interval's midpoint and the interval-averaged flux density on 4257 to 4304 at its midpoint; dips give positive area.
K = 6.7 AA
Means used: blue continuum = 3.29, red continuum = 1.8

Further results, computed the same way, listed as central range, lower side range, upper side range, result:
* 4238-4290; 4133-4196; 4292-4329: 6.61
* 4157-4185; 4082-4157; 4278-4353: 7.61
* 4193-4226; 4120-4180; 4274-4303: 4.34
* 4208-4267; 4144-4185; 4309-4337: 9.06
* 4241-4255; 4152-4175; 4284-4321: 2.02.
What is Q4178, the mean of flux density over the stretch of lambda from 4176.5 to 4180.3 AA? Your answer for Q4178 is 2.07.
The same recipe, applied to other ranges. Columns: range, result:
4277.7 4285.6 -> 1.8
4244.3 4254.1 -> 1.71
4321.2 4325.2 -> 2.17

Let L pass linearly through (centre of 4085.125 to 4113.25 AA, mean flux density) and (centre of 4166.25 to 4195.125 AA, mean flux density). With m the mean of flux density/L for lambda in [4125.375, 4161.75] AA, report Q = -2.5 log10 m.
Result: 0.21 mag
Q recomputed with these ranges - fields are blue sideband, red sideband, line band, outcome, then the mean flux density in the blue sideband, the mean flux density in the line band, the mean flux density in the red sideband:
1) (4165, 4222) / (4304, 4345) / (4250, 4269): 0.13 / 1.99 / 1.68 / 1.79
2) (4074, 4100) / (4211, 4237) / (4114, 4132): 0.10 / 3.97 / 3.1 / 1.79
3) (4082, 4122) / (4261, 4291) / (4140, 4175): 0.39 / 3.98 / 2.3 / 1.8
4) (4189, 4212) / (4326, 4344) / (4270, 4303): 0.01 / 1.98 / 1.83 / 1.78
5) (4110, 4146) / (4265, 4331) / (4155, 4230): 0.26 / 3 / 2.01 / 1.85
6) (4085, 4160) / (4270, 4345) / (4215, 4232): 0.35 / 3.25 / 1.78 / 1.81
